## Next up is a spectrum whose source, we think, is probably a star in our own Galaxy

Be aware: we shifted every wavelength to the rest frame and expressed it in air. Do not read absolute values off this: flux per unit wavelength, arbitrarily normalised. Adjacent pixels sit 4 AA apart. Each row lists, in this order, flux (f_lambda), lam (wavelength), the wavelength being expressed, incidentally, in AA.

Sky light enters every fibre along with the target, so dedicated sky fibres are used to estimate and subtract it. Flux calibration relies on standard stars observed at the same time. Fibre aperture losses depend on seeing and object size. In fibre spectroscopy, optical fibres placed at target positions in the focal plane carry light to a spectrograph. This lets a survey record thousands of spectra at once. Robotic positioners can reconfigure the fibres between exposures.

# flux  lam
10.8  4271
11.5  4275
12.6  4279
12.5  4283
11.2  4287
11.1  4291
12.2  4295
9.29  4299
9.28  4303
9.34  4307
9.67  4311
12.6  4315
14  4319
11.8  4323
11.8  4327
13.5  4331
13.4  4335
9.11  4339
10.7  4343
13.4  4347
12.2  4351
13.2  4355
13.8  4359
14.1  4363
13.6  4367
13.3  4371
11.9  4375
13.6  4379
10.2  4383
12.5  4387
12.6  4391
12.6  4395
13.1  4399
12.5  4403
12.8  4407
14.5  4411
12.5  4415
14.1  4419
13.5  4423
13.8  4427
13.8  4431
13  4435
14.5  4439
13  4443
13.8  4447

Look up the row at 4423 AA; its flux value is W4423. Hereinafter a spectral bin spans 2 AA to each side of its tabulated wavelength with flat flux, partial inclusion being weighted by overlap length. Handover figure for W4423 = 13.5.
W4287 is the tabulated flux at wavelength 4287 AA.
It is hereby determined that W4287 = 11.2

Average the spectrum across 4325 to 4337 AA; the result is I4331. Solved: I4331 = 12.9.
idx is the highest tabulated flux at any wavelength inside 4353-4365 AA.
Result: 14.1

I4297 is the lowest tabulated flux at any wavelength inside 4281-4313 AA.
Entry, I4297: 9.28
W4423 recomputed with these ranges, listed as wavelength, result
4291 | 11.1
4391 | 12.6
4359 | 13.8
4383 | 10.2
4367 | 13.6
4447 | 13.8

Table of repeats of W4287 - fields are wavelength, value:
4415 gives 12.5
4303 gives 9.28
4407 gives 12.8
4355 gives 13.2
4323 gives 11.8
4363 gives 14.1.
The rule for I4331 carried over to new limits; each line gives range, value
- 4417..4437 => 13.6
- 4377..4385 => 11.9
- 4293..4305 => 10.3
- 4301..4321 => 11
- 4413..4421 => 13.3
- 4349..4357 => 12.7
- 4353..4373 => 13.6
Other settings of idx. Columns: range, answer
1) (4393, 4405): 13.1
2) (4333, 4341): 13.4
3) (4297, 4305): 9.29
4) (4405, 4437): 14.5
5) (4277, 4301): 12.6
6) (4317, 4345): 14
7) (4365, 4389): 13.6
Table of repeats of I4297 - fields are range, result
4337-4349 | 9.11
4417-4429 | 13.5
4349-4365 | 12.2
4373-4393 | 10.2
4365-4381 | 11.9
